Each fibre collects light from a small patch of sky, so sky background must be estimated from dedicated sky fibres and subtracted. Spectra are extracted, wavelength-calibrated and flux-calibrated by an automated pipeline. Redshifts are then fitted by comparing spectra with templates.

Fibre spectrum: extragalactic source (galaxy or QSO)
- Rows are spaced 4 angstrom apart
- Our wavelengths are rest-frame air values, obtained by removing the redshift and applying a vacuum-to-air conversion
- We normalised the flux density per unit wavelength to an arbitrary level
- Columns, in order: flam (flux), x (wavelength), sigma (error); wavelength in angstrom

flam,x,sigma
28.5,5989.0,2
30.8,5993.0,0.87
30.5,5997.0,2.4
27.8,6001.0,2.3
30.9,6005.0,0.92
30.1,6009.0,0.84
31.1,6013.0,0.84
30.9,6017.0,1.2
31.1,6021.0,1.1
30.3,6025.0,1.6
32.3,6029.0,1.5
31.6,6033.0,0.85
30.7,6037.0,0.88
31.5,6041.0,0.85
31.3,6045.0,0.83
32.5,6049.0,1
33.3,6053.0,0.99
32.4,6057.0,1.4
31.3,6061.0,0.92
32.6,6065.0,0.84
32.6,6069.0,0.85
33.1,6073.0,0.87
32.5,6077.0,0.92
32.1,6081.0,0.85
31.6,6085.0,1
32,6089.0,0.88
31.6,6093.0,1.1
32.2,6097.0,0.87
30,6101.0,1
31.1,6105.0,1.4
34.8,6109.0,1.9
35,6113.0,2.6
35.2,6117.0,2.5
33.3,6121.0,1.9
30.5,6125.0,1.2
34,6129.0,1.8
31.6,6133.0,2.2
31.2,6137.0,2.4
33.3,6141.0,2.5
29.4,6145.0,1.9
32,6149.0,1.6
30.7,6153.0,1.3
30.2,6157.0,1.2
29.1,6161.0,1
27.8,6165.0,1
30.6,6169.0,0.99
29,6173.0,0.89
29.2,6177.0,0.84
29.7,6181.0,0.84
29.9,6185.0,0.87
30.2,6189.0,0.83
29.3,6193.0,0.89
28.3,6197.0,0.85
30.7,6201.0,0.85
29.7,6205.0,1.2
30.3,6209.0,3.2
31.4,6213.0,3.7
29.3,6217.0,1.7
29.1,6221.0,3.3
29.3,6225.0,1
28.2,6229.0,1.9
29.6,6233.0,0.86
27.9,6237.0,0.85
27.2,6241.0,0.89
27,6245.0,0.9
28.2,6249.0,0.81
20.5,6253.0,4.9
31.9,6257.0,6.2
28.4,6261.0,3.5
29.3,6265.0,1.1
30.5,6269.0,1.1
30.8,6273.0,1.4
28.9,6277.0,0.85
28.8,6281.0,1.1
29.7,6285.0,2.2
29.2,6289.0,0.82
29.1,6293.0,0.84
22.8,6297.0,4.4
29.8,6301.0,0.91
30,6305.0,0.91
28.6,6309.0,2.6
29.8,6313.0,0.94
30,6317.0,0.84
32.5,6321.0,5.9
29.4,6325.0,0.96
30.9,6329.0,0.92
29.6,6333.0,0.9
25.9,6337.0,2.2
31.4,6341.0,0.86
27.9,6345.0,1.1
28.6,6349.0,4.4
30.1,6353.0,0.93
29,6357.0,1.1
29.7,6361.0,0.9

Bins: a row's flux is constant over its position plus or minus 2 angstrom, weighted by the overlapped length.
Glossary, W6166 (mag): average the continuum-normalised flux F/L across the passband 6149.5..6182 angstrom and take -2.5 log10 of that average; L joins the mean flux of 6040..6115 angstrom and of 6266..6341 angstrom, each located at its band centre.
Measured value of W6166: 0.05 mag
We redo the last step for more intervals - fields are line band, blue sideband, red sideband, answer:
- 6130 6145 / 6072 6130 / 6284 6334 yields 0.01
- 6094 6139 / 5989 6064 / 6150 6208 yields -0.08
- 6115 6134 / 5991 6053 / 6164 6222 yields -0.10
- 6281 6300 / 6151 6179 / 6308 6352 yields 0.06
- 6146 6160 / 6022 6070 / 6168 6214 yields -0.01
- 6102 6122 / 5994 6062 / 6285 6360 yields -0.11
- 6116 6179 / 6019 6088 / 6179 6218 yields -0.01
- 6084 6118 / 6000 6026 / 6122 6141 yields -0.03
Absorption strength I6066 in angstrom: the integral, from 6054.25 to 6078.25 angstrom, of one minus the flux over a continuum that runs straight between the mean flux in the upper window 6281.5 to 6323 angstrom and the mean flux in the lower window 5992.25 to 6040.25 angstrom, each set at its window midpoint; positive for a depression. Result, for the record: -1.6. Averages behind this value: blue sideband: 30.7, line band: 32.4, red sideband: 29.1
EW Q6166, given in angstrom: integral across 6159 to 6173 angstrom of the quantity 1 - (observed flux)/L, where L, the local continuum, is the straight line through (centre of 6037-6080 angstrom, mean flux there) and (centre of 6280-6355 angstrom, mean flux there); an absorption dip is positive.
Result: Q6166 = 0.8 angstrom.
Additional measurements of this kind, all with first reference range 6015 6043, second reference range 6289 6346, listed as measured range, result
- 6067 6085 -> -0.93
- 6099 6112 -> -0.66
